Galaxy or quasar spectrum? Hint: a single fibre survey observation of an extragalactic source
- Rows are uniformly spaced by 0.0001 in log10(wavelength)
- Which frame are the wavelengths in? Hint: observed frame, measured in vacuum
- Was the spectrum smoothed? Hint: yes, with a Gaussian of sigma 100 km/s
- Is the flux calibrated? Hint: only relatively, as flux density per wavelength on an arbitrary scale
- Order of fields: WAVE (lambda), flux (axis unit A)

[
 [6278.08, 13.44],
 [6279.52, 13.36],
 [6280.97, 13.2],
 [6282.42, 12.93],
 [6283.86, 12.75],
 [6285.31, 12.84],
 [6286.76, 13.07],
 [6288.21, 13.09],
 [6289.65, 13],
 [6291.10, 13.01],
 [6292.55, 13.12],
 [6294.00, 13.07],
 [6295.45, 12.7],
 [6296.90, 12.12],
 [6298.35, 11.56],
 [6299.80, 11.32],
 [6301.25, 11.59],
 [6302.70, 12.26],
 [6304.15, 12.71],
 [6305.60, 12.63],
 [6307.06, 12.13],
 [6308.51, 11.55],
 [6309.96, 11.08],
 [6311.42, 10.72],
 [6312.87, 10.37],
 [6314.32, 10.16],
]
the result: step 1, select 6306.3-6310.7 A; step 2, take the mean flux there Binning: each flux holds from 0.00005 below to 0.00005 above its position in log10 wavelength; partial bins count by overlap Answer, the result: 11.6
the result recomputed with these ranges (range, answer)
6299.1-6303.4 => 11.7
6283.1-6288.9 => 12.9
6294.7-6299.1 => 12.1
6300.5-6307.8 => 12.3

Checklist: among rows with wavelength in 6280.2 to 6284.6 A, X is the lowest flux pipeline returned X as 12.75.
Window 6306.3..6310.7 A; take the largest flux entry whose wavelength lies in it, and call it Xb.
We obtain 12.13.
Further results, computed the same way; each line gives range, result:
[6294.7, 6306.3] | 12.71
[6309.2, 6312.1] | 11.08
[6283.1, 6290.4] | 13.09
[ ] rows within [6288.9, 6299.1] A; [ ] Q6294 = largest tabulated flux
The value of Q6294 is 13.12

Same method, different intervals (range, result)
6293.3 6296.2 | 13.07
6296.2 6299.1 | 12.12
